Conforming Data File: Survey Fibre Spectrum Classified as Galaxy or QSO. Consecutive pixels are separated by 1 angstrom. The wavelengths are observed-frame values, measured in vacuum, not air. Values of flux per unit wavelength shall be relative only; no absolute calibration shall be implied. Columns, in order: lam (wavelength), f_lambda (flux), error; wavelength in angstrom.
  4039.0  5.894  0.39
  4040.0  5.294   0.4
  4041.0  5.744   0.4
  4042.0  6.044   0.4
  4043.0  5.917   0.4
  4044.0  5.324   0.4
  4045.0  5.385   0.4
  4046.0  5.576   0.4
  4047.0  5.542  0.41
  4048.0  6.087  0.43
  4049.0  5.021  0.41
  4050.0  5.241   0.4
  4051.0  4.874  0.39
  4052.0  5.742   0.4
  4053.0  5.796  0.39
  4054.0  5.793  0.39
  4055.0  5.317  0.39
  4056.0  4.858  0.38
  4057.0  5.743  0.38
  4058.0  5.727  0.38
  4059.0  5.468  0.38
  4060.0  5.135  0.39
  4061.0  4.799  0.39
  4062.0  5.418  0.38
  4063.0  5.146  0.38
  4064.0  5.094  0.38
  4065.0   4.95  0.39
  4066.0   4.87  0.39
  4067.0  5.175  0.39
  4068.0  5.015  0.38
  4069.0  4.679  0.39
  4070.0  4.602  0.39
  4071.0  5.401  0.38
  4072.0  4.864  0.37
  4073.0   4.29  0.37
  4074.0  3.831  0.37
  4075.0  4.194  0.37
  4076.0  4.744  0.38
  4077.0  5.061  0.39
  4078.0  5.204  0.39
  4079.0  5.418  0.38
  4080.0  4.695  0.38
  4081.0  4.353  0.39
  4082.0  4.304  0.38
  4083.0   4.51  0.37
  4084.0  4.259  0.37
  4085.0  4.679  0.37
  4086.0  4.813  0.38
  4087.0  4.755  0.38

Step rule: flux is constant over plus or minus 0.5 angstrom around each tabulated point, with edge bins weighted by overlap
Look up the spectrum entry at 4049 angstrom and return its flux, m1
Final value 5.021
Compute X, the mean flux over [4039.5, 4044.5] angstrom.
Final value 5.66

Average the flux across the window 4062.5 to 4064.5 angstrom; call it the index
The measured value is 5.12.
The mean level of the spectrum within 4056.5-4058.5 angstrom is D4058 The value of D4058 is 5.74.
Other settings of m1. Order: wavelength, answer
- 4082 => 4.304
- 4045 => 5.385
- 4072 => 4.864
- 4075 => 4.194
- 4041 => 5.744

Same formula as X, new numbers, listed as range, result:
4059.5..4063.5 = 5.12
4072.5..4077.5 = 4.42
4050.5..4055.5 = 5.5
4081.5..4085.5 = 4.44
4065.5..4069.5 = 4.93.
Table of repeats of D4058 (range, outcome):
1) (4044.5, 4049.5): 5.52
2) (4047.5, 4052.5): 5.39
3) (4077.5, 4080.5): 5.11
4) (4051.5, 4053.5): 5.77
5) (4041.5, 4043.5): 5.98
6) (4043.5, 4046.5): 5.43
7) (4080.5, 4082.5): 4.33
